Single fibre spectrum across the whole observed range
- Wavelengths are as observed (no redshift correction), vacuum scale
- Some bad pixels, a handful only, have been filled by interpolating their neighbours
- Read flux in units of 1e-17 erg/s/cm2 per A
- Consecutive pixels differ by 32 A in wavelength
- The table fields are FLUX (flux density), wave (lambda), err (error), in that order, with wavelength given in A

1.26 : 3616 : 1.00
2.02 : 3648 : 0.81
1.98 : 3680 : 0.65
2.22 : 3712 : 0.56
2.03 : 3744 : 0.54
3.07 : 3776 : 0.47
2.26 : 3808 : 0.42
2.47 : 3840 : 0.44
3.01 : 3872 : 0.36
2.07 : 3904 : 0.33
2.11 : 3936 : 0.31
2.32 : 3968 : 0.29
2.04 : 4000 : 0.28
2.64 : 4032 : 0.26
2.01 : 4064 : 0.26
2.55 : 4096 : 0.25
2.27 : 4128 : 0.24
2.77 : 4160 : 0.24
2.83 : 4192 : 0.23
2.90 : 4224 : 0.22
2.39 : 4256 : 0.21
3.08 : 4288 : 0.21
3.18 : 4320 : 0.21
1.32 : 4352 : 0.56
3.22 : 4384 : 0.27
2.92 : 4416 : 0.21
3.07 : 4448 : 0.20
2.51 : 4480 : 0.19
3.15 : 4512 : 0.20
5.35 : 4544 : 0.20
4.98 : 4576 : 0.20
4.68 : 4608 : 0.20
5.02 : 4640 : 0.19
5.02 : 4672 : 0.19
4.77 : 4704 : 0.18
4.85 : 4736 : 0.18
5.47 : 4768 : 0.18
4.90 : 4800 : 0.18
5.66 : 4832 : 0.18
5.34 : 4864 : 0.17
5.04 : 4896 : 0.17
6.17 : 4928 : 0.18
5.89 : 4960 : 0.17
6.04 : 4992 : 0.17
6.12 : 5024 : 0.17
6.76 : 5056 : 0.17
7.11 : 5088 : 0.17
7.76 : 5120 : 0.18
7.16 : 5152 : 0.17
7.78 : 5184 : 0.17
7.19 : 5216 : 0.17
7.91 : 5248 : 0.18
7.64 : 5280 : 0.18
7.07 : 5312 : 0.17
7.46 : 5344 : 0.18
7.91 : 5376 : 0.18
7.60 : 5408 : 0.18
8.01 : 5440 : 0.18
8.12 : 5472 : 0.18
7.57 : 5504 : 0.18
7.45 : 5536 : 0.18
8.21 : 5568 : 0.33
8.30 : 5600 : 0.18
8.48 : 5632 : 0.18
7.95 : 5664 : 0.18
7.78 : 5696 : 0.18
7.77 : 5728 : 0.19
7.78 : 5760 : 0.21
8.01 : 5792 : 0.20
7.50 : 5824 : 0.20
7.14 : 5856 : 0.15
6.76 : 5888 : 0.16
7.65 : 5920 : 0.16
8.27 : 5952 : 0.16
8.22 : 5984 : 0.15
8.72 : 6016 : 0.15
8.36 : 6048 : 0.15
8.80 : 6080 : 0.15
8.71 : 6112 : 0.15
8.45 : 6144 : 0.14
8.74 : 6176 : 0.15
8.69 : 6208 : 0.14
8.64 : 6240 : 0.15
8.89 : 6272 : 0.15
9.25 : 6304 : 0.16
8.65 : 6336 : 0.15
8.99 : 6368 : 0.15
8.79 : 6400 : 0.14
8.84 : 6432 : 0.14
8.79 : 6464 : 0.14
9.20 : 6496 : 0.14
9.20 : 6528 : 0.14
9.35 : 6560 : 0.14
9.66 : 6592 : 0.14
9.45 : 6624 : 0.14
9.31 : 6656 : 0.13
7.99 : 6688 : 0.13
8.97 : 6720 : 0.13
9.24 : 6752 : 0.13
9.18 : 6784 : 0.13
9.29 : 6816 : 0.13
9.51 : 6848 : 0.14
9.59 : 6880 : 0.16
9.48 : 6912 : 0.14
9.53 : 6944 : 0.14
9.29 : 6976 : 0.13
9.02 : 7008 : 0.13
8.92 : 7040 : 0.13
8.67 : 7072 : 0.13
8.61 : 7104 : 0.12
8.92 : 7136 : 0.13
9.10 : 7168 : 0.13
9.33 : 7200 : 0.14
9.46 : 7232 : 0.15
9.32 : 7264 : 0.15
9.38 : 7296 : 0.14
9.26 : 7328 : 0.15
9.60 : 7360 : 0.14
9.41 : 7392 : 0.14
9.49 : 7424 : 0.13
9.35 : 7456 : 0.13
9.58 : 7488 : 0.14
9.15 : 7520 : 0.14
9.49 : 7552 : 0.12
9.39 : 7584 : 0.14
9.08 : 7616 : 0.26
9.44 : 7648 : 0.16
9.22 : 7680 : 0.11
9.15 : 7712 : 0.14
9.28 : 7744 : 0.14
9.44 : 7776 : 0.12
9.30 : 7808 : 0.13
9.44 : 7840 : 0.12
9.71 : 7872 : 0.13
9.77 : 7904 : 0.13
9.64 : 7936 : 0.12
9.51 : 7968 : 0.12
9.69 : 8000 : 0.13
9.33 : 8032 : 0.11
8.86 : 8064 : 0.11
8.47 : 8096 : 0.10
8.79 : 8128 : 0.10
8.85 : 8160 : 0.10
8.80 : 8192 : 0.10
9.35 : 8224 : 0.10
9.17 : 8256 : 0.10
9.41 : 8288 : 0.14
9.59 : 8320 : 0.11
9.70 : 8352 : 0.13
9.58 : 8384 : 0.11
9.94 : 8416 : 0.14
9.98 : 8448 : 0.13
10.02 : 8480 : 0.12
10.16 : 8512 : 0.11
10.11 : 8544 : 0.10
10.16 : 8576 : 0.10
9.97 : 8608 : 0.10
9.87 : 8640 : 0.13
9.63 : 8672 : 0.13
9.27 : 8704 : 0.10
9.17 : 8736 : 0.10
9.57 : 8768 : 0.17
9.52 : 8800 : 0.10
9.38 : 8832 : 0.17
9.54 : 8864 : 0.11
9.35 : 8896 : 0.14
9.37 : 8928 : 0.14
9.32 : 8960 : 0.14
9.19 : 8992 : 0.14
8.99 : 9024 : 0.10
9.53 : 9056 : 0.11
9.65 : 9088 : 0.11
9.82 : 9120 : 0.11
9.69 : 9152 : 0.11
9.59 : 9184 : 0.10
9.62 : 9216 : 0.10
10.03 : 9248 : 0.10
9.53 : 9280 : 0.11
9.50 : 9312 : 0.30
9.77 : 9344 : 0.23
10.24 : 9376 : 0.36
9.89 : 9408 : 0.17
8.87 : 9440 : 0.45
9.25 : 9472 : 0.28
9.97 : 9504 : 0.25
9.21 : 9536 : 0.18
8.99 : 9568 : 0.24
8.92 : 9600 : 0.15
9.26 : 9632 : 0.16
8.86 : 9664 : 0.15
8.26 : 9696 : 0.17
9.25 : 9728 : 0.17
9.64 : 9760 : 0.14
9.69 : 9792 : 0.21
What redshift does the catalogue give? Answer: 0.134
